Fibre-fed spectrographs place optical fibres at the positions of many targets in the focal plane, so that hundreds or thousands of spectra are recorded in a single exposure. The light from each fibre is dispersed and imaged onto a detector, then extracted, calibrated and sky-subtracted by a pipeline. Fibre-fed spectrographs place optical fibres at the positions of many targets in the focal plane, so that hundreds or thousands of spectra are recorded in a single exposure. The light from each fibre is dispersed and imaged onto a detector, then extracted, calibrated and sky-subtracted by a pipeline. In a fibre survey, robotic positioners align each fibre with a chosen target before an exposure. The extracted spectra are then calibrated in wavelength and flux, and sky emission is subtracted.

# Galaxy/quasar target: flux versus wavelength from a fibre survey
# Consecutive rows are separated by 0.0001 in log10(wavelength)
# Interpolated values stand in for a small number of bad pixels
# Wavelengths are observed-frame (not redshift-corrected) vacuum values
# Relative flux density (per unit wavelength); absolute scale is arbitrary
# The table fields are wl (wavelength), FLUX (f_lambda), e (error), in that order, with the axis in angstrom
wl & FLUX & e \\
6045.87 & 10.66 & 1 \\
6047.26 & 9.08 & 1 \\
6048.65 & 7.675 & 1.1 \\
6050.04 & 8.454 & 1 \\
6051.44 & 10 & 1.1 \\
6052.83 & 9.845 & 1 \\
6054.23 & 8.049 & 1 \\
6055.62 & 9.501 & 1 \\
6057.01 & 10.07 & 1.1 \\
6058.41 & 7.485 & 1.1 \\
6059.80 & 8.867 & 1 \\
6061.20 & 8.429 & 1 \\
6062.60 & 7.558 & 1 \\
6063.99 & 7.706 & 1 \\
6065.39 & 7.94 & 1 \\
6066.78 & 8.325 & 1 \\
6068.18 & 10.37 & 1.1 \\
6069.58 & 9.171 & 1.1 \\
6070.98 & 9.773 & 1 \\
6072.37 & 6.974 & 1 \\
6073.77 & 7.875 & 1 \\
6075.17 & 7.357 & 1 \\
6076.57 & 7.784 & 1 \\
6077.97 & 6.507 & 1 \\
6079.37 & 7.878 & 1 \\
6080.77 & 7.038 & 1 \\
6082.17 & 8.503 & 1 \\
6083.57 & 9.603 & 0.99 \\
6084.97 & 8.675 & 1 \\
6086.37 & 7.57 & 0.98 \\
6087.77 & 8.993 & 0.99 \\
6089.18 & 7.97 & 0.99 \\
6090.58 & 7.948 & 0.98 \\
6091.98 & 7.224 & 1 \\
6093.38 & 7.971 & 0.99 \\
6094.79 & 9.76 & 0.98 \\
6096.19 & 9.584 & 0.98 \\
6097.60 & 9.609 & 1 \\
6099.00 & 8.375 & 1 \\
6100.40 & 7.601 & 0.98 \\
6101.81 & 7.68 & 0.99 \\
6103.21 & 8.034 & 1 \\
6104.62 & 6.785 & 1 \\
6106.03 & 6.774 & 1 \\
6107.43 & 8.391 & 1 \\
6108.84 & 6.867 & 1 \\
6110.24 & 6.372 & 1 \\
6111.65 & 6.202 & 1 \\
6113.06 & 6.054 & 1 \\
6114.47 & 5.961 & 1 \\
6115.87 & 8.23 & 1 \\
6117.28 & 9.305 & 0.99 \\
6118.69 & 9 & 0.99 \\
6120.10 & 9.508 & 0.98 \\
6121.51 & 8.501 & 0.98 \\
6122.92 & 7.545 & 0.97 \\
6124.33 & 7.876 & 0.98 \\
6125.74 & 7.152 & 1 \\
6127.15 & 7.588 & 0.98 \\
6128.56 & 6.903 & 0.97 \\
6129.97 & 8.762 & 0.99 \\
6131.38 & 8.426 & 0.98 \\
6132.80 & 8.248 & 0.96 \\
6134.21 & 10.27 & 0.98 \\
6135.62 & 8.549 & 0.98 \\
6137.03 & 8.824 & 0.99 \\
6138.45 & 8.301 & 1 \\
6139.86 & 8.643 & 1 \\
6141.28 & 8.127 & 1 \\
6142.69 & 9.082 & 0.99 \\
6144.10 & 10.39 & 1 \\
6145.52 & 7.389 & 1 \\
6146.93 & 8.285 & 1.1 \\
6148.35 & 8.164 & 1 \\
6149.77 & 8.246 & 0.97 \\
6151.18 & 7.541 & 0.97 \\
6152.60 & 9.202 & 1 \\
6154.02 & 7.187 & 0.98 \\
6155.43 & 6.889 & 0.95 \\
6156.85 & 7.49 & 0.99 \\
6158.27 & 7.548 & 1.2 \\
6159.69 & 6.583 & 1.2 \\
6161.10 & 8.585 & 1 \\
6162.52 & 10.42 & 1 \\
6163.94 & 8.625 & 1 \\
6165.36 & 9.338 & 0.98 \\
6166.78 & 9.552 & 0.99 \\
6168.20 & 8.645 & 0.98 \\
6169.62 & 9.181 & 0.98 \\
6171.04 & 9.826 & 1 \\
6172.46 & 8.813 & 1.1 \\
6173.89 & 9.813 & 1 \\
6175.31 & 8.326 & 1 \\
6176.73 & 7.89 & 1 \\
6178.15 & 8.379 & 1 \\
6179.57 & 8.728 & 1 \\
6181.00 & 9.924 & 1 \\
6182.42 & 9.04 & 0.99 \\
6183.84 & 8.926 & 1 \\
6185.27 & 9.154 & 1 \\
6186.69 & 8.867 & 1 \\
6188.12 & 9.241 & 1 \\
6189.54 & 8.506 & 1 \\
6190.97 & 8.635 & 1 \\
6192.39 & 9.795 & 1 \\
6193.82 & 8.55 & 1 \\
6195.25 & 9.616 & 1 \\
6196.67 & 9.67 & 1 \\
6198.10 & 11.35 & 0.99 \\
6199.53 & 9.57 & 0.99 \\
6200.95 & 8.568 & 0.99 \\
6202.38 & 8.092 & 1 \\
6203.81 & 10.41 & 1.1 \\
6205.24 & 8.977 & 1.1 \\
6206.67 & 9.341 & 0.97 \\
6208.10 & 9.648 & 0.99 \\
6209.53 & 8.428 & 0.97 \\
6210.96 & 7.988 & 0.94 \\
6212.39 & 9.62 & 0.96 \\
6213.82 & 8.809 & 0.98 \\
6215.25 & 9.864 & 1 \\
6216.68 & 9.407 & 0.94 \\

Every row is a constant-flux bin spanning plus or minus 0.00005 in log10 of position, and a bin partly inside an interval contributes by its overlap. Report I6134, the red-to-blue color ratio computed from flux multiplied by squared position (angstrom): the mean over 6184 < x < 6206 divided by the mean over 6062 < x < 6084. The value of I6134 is 1.18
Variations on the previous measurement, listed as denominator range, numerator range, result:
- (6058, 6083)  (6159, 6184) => 1.14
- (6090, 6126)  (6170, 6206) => 1.19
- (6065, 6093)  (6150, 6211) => 1.12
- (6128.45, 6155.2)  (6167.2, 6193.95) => 1.07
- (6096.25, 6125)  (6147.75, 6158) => 1.02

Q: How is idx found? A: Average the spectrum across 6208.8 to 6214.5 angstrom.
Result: 8.71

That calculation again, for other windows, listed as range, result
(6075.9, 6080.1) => 7.38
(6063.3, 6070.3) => 8.7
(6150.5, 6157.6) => 7.66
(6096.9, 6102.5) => 8.32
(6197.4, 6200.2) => 10.5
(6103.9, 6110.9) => 7.04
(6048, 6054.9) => 8.81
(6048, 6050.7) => 8.07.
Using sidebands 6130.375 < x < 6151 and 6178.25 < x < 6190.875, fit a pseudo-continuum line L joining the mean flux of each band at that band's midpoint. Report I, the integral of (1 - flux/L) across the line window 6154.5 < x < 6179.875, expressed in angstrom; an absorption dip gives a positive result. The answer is 0.8 angstrom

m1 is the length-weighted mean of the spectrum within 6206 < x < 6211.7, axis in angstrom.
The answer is 8.85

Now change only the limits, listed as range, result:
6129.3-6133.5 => 8.46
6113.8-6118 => 7.86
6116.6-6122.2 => 9.07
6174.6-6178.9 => 8.22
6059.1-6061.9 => 8.64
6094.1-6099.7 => 9.34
